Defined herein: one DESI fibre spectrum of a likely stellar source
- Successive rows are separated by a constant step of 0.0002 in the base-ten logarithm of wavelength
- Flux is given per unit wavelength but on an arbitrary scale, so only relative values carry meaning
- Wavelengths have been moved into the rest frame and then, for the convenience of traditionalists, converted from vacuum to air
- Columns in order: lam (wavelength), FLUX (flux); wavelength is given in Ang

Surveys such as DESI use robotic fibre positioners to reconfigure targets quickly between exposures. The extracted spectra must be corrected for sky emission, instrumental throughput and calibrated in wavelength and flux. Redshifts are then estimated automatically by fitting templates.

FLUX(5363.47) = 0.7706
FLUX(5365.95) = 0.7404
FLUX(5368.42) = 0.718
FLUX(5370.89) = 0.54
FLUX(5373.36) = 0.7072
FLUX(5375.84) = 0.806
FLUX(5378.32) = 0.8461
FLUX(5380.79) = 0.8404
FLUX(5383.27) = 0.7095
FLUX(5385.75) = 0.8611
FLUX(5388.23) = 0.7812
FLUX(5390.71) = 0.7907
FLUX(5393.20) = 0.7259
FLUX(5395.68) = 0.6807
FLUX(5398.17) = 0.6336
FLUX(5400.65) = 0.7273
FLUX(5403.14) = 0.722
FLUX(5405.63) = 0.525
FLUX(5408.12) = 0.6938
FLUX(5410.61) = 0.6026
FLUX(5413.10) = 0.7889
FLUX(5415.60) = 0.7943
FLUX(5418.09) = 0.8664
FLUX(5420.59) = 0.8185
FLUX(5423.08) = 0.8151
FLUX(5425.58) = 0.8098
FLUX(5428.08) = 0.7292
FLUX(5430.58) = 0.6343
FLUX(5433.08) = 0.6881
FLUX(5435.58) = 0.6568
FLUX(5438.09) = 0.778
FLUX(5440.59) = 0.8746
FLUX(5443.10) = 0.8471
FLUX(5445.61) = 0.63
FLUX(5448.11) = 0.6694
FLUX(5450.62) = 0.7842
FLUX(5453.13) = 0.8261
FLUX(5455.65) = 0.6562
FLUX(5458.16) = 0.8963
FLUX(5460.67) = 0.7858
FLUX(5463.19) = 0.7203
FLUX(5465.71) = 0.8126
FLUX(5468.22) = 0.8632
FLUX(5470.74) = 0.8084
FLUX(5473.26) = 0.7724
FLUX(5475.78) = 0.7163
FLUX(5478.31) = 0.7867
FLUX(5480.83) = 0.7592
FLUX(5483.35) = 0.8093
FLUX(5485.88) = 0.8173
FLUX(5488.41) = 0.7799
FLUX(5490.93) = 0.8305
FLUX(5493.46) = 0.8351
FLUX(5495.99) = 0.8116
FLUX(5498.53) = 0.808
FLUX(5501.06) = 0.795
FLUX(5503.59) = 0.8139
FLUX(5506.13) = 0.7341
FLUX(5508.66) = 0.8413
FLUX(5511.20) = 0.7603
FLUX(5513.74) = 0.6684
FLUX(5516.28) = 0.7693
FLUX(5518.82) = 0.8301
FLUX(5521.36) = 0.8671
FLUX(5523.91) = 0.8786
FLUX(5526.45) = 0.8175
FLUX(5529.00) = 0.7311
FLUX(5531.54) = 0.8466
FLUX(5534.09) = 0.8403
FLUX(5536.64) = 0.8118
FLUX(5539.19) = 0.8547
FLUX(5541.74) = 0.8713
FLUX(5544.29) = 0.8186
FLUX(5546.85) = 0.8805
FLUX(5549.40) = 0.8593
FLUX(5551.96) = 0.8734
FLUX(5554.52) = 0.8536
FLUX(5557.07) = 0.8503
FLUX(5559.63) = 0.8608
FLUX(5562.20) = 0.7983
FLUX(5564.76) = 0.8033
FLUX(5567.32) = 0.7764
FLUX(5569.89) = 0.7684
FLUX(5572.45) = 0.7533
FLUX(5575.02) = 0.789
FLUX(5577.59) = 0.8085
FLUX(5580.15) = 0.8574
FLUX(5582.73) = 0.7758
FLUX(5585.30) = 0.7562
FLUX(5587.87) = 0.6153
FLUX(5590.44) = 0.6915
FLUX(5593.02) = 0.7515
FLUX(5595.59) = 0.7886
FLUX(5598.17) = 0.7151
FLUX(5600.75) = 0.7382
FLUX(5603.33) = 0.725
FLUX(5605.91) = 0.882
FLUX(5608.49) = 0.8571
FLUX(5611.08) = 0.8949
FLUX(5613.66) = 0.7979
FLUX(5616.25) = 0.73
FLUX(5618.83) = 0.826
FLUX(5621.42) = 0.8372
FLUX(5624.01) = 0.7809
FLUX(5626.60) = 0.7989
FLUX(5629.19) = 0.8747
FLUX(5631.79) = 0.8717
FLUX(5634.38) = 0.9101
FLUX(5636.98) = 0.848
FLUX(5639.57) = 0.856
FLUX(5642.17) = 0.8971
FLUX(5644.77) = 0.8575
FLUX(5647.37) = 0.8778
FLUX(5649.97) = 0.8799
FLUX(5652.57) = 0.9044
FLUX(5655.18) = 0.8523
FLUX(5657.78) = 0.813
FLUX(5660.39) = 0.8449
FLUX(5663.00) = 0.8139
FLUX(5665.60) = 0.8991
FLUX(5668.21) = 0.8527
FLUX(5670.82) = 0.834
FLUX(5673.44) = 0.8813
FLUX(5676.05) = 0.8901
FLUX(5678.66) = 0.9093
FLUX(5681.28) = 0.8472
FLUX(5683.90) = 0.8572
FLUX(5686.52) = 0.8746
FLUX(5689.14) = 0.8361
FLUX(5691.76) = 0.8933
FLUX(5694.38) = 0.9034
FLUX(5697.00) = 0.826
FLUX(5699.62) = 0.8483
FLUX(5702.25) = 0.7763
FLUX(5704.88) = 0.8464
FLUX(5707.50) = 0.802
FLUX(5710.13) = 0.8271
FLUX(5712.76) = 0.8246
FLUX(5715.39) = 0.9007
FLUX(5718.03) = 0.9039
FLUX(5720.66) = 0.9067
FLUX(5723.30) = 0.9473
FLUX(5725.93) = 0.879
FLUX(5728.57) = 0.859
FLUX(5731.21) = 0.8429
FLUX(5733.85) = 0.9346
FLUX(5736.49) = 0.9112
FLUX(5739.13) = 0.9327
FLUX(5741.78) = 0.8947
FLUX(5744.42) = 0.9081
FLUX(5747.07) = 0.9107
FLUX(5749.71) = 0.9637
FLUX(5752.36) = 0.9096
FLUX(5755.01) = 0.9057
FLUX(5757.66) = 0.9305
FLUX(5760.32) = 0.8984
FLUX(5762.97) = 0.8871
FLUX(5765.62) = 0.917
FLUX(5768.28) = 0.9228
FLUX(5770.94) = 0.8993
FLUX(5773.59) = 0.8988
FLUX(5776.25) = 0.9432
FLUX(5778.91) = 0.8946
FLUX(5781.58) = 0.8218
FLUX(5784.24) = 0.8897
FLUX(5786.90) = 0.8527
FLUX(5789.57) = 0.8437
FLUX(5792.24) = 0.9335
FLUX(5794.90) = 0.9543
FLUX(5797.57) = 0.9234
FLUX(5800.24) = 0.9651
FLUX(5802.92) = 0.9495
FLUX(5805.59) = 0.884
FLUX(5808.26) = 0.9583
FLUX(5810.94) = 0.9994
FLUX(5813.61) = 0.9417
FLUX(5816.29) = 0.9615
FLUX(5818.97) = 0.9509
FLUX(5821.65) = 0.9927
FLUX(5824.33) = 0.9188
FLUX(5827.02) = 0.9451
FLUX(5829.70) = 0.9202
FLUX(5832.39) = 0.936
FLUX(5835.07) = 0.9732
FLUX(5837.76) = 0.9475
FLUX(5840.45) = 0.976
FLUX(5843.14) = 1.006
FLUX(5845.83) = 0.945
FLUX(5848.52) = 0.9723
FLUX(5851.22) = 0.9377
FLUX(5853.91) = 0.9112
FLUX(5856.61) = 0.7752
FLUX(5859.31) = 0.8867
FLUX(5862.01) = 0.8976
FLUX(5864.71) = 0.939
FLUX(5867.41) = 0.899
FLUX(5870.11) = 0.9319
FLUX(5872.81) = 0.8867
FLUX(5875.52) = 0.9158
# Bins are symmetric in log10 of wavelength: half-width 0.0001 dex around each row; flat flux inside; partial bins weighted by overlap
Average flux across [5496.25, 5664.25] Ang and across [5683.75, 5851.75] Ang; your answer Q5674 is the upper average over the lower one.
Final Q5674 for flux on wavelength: 1.1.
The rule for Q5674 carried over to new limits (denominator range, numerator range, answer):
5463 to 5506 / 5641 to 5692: 1.09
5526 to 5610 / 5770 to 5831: 1.15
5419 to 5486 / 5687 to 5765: 1.15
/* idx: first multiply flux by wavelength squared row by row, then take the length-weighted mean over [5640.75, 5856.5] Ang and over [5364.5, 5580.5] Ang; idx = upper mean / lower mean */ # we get 1.3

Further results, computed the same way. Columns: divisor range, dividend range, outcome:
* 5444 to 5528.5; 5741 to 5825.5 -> 1.30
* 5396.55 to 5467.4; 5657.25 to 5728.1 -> 1.27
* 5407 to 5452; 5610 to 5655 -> 1.22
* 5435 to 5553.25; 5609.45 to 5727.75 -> 1.14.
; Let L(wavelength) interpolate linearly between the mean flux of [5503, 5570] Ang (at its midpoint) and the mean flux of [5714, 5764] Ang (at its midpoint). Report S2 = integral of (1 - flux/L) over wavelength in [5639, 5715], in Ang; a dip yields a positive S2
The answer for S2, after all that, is 2.0 Ang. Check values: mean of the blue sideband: 0.819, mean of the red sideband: 0.907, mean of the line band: 0.857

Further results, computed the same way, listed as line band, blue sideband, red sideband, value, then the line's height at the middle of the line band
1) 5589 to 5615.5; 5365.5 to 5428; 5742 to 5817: 1.7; 0.835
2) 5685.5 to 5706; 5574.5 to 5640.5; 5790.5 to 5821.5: 0.4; 0.865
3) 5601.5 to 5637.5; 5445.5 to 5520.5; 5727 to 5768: 0.8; 0.847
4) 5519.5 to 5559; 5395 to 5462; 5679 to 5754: -2.6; 0.792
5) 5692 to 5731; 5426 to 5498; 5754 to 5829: 1.0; 0.885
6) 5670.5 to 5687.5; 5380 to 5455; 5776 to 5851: -0.1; 0.87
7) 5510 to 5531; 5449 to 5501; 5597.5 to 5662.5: 0.3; 0.806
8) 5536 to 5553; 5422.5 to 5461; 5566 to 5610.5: -2.0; 0.765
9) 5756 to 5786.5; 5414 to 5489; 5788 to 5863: 0.4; 0.912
